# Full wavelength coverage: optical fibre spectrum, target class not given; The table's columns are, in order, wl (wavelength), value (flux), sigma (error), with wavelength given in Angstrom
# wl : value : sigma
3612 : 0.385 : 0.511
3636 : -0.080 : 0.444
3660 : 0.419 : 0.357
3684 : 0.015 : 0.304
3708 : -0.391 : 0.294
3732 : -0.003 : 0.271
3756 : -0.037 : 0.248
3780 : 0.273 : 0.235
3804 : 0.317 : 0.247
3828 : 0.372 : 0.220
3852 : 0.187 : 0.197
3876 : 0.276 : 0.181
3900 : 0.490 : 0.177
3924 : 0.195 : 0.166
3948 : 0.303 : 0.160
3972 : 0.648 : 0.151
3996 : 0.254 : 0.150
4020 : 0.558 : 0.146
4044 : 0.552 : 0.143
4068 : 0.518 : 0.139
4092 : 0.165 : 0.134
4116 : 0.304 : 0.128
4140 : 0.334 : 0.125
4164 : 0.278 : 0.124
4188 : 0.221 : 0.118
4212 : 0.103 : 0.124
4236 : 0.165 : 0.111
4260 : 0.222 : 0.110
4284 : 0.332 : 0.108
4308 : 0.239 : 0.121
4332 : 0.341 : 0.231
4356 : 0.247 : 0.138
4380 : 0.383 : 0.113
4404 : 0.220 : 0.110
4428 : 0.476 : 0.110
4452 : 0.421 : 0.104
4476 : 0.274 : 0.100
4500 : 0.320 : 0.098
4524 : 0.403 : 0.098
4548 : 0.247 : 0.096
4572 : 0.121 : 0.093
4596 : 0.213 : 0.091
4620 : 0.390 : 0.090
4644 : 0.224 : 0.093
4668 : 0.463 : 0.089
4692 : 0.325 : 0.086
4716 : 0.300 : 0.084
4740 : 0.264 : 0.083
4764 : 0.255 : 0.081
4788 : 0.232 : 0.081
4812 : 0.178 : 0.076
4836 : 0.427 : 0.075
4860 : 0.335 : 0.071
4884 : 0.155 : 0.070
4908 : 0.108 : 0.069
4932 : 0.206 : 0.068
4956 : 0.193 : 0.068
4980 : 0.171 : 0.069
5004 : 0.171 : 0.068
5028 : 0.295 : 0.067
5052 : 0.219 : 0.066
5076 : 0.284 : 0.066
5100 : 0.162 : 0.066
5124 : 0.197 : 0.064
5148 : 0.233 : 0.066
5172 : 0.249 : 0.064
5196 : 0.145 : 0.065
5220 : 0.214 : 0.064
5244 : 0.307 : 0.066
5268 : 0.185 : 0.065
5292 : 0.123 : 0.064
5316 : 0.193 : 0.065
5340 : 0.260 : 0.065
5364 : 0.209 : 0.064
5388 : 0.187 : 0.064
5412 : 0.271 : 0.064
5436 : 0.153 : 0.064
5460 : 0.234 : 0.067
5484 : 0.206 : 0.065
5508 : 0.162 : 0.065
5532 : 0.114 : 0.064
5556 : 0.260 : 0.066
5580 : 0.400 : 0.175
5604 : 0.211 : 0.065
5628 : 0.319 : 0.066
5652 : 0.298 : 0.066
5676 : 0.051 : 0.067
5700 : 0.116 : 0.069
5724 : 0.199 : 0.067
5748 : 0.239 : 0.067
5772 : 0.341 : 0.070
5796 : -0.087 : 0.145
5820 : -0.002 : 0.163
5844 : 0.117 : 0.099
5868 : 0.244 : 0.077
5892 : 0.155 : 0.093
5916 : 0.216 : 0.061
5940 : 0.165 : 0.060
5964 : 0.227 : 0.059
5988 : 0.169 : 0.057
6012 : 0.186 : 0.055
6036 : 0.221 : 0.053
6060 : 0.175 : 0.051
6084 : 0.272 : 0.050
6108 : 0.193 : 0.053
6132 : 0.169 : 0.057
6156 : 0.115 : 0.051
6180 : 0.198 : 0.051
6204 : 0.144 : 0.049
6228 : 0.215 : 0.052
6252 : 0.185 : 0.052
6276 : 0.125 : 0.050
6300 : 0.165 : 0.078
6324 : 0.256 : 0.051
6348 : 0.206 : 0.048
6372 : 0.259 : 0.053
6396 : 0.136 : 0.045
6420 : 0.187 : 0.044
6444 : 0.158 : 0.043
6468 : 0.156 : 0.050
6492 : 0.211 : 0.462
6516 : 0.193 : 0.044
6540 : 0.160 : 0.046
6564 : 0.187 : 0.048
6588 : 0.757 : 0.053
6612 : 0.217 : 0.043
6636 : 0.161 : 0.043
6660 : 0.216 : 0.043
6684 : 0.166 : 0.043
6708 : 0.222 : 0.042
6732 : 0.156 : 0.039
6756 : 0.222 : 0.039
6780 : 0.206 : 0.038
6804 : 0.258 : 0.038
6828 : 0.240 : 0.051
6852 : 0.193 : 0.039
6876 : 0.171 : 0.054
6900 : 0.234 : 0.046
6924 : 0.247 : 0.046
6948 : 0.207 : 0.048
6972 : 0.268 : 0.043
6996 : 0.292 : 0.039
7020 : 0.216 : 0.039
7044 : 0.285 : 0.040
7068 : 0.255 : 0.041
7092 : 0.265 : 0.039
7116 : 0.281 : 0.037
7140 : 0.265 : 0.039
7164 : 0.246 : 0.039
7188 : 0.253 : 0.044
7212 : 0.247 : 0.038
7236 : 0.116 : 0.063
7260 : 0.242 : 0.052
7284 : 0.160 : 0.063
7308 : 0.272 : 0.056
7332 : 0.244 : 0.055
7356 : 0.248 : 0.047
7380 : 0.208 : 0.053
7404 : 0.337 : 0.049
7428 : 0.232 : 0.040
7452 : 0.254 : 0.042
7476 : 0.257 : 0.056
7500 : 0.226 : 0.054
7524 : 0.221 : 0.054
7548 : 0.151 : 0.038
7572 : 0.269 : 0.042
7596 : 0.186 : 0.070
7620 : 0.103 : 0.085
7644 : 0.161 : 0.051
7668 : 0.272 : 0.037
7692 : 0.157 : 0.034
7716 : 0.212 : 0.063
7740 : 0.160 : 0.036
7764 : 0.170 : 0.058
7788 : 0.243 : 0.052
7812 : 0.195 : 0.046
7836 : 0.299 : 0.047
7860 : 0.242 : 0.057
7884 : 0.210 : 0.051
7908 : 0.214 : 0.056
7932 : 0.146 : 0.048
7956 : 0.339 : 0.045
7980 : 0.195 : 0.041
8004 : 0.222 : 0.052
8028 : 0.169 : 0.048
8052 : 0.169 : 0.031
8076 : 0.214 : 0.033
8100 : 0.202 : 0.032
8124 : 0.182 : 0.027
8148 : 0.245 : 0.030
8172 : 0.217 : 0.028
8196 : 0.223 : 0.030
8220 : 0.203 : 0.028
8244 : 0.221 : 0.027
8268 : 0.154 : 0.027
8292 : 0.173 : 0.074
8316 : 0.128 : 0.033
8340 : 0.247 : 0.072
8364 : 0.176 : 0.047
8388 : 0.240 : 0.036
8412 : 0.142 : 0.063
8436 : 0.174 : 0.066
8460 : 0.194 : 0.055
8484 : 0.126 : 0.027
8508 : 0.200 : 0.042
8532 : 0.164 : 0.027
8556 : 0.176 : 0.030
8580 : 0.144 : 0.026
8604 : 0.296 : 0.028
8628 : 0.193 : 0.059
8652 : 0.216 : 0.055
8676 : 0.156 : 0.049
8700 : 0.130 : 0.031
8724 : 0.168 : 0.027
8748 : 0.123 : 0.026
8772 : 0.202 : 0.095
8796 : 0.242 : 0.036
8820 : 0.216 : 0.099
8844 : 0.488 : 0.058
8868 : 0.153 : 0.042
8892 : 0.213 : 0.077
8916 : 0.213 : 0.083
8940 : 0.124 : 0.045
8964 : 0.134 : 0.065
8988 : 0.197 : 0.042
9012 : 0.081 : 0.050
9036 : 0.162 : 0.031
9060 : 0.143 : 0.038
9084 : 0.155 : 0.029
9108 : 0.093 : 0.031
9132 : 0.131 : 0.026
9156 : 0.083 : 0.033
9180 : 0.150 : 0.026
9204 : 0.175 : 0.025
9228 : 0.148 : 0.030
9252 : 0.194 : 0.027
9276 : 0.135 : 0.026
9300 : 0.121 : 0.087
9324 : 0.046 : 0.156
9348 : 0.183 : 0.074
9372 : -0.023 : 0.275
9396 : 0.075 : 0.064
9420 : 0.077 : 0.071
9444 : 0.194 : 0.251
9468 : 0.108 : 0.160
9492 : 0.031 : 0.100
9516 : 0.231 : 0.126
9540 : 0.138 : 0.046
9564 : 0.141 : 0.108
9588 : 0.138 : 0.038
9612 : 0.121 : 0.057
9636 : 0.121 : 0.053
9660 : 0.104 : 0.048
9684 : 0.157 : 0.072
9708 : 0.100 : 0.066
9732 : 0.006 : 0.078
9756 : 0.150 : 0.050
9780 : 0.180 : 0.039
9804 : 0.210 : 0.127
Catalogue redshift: 0.767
